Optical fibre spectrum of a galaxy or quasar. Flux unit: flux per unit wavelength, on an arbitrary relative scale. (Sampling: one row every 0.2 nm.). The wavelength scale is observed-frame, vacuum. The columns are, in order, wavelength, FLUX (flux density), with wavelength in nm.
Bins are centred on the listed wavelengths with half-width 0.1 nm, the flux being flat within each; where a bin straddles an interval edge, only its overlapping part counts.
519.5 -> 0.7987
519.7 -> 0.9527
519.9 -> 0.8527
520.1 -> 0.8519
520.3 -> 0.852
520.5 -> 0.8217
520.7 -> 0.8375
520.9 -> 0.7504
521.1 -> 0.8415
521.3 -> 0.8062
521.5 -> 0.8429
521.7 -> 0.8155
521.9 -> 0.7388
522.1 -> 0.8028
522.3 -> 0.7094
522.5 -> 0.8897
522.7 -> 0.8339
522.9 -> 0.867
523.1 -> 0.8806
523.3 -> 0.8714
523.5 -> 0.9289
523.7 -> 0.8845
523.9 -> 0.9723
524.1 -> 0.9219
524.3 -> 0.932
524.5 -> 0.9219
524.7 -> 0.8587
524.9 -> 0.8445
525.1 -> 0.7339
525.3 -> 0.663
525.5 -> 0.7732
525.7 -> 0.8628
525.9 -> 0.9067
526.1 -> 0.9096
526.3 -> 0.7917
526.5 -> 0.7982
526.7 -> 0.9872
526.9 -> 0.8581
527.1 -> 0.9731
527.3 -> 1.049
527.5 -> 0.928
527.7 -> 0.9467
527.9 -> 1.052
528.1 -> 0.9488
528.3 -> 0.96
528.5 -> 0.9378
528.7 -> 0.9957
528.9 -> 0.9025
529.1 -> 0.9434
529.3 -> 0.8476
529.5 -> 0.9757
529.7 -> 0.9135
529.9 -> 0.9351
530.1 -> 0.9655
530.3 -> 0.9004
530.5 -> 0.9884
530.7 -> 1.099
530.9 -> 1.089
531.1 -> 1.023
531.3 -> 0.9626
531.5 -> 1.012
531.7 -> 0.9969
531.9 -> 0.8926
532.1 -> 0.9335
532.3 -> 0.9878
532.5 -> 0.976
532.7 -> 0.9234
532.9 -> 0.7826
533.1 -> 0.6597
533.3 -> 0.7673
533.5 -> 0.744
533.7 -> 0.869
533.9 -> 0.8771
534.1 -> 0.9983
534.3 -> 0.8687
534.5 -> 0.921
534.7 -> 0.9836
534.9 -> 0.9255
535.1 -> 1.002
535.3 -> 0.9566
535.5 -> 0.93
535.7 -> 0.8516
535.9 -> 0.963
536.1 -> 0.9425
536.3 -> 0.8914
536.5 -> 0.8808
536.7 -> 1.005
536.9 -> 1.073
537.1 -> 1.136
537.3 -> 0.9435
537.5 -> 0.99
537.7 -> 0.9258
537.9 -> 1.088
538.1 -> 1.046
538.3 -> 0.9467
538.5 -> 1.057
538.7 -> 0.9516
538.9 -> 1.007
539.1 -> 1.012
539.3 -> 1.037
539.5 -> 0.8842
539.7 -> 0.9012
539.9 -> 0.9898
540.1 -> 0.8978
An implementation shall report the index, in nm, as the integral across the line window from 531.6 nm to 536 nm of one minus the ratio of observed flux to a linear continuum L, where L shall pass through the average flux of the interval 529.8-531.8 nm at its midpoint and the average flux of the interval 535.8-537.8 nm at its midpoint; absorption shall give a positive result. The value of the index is 0.382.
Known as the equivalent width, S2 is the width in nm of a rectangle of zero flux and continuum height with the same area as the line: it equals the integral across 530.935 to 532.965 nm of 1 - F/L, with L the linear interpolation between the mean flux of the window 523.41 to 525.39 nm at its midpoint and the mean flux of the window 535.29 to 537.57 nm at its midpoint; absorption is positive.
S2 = -0.06 nm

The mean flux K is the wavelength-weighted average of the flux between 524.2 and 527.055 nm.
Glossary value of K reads 0.848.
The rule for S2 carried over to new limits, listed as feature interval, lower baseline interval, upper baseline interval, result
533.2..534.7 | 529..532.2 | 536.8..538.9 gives 0.18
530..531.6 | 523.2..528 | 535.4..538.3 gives -0.13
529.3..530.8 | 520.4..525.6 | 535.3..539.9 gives -0.09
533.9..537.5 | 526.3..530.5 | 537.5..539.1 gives 0.11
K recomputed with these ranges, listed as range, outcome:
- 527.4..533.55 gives 0.937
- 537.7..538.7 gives 1.02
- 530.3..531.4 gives 1.02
